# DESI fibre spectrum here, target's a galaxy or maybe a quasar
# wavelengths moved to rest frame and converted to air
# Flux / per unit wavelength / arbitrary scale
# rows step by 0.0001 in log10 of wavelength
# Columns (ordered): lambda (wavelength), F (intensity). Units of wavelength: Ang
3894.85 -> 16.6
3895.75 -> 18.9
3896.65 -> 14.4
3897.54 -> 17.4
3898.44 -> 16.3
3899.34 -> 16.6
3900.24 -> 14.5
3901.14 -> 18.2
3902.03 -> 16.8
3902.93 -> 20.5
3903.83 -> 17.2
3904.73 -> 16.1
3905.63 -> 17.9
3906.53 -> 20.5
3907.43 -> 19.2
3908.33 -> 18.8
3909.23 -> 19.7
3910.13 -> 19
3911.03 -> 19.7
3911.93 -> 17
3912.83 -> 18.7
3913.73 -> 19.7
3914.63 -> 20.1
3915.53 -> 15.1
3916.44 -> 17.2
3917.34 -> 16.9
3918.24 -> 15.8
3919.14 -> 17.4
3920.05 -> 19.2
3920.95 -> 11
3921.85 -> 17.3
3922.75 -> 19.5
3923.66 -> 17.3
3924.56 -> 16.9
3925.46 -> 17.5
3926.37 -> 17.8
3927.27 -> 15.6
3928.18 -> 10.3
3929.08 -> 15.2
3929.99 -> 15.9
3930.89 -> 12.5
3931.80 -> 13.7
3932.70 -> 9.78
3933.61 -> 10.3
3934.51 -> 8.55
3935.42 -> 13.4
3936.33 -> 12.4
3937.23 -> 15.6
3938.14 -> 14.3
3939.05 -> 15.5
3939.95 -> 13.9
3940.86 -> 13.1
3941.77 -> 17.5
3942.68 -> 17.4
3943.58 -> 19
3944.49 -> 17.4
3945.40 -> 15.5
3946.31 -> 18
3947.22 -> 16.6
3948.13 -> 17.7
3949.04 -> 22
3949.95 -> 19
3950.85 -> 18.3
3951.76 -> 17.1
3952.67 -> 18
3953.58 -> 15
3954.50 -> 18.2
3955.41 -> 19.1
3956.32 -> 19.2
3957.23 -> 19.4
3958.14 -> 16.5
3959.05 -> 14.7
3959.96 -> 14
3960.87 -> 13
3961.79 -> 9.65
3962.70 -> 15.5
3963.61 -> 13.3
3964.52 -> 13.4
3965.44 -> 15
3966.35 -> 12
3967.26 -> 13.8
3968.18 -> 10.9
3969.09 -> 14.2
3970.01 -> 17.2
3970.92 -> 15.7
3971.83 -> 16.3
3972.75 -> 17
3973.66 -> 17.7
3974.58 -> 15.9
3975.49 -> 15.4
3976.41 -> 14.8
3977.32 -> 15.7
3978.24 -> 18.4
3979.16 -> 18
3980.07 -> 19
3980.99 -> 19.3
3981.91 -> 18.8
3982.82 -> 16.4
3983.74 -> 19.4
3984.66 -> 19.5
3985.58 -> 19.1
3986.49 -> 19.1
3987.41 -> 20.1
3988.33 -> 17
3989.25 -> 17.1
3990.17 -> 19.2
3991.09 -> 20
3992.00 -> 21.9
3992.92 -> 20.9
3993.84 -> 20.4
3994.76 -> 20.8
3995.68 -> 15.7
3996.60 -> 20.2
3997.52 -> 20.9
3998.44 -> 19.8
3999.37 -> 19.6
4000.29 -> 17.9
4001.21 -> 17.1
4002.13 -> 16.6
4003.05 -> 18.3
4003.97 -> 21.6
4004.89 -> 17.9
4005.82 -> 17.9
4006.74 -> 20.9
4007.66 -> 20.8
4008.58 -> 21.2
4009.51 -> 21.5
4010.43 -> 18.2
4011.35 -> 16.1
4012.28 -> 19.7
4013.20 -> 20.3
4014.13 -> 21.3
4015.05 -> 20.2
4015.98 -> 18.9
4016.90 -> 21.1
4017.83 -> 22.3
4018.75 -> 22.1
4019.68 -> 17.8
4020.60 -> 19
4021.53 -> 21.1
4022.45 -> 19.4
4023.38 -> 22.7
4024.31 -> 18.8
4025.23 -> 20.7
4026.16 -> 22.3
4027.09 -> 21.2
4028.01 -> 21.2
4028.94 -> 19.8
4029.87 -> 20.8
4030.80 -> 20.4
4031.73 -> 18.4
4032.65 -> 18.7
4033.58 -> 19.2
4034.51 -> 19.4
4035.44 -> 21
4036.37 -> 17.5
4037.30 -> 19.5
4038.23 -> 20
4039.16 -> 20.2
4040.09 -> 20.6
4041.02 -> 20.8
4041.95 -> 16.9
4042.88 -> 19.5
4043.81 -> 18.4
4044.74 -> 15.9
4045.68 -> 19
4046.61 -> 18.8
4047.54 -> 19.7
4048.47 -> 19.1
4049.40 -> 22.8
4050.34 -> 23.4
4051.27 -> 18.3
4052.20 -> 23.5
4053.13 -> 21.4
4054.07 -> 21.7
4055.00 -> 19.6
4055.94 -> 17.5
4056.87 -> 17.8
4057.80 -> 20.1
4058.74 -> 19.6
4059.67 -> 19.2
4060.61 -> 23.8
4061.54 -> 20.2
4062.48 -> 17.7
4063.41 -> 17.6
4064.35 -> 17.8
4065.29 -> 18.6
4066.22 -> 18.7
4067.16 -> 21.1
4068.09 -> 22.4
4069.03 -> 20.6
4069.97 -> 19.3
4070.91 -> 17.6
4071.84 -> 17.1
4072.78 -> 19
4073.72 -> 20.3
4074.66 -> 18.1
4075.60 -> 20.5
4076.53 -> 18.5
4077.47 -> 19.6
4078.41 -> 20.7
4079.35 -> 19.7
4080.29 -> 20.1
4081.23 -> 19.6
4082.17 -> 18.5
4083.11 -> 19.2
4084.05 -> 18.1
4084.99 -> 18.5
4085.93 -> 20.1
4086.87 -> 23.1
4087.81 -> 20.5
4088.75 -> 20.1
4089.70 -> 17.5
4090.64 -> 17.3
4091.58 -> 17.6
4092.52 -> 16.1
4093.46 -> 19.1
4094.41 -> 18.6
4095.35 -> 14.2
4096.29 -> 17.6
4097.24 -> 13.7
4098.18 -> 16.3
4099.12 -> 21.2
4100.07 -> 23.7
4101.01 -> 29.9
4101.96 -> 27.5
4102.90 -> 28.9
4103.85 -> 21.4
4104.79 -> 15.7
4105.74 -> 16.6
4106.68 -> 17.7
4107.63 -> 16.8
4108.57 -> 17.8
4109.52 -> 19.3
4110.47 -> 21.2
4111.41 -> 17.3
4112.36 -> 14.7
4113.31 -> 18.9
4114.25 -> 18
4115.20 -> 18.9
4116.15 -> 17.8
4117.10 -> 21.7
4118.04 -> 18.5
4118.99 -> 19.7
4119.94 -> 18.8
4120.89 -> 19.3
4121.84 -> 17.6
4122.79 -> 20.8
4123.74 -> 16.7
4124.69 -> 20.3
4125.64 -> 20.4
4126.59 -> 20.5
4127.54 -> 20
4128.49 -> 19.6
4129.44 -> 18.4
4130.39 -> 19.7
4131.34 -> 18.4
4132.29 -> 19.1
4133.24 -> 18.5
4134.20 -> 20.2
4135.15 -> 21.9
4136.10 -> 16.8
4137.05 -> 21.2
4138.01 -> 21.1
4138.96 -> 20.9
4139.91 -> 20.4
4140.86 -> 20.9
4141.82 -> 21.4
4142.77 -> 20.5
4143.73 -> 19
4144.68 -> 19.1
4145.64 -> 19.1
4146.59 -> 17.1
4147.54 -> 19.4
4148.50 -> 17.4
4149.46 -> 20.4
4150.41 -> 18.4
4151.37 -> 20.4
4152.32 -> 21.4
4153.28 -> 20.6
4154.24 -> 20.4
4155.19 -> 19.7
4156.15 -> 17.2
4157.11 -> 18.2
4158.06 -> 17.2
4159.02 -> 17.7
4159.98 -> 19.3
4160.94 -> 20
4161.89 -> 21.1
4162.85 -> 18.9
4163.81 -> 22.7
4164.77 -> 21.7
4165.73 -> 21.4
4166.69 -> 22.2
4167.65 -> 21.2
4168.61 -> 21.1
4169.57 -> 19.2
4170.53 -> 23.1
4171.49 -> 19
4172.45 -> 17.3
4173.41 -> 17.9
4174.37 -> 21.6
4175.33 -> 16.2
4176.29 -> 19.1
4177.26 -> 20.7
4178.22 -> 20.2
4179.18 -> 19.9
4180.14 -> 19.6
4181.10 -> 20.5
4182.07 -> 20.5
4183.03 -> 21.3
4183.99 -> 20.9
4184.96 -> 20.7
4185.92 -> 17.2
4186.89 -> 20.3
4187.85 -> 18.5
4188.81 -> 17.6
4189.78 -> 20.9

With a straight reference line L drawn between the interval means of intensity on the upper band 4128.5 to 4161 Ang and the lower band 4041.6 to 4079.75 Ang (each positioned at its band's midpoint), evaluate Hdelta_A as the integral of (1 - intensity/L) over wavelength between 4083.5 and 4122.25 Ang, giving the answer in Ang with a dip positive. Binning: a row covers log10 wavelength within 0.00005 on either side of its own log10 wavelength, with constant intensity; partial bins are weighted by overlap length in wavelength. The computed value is 0.6 Ang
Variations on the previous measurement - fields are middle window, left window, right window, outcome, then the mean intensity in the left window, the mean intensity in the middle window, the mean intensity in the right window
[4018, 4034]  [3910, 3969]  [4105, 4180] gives -2.69 Ang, 15.8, 20.3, 19.4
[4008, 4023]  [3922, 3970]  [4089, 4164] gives -2.76 Ang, 15.4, 20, 19.3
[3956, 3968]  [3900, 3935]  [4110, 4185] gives 1.88 Ang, 16.5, 14.4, 19.6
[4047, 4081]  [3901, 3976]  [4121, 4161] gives -2.98 Ang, 16.2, 19.8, 19.4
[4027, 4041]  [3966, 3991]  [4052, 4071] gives -0.74 Ang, 17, 19.9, 19.8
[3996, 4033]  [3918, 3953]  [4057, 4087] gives -4.06 Ang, 15.7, 19.9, 19.5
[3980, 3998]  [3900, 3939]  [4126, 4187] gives -2.02 Ang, 16.3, 19.2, 19.8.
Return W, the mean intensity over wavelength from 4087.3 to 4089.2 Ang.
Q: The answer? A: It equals 20.4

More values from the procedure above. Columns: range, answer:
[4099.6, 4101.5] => 26.8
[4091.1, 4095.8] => 17.1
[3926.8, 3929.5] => 13.7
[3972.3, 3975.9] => 16.5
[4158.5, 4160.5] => 18.4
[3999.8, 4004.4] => 18.3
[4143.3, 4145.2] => 19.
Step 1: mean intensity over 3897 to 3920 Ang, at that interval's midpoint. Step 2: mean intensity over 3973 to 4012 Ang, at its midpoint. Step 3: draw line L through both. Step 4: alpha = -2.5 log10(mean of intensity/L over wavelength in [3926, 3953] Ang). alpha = 0.18 mag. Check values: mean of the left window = 17.9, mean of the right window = 18.7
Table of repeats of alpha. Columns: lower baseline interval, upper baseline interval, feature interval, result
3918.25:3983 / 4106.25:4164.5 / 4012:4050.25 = -0.155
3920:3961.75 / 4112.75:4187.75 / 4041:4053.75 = -0.119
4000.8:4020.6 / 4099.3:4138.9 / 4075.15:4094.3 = 0.030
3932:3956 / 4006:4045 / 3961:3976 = 0.178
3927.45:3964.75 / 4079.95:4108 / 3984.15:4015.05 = -0.151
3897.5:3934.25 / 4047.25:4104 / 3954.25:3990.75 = 0.086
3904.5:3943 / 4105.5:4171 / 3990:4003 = -0.127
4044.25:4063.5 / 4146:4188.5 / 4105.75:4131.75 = 0.056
